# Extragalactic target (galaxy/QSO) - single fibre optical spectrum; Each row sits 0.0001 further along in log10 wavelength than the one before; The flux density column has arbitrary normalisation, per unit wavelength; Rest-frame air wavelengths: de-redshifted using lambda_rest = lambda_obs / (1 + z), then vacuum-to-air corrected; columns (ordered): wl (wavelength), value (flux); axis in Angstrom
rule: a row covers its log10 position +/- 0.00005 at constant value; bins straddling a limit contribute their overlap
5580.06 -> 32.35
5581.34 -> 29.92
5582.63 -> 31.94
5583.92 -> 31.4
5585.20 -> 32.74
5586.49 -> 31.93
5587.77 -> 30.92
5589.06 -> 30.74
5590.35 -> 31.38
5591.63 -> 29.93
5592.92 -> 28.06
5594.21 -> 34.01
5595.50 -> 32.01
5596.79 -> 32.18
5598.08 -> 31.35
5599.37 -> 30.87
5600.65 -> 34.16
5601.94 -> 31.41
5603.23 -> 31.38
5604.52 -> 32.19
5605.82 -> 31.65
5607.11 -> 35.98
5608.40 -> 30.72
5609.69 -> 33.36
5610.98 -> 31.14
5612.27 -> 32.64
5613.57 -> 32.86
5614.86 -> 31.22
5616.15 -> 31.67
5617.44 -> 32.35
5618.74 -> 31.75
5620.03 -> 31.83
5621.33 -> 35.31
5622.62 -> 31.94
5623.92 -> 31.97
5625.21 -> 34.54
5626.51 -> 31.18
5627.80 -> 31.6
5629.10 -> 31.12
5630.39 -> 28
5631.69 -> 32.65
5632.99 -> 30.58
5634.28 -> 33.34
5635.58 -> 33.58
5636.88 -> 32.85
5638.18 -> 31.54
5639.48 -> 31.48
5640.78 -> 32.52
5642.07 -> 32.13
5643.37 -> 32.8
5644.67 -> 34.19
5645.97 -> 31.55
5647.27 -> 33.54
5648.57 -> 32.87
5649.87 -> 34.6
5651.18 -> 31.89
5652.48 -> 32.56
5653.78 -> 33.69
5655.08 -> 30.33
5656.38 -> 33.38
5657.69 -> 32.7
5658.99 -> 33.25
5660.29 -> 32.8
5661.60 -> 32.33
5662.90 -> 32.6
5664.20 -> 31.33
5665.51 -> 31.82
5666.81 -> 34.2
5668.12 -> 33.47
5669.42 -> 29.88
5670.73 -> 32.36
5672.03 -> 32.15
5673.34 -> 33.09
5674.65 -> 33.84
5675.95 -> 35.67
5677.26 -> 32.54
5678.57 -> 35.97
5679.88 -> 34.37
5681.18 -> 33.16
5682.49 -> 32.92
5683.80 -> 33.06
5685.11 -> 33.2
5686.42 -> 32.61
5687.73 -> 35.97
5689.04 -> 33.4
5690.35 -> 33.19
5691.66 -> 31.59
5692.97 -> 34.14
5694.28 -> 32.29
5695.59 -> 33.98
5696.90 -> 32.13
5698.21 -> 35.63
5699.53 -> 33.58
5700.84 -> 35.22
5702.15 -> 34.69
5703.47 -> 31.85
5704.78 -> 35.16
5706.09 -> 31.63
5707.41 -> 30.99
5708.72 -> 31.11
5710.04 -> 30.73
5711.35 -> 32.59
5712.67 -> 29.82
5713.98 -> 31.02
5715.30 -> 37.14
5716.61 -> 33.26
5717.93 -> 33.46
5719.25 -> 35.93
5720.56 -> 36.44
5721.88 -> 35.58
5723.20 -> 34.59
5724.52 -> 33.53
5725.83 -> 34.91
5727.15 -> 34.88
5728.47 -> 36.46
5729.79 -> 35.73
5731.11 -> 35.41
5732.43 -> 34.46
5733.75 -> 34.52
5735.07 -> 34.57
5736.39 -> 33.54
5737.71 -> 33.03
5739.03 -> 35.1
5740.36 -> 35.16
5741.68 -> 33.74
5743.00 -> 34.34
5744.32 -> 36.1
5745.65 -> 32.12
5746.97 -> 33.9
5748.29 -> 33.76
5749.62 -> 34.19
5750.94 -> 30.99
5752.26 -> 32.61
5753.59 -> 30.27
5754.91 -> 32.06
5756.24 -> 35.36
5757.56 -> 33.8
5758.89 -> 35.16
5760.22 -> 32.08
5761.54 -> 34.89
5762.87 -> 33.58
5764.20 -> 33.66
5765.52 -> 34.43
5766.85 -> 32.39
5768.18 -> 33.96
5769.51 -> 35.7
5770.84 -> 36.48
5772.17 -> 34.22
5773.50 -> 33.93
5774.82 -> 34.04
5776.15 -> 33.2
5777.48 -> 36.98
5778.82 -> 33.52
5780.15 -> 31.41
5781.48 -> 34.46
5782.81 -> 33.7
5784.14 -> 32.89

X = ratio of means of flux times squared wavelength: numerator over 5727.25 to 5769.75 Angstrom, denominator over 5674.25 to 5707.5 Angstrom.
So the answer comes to 1.03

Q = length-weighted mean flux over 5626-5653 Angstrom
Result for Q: 32.2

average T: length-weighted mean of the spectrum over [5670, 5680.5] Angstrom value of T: 33.7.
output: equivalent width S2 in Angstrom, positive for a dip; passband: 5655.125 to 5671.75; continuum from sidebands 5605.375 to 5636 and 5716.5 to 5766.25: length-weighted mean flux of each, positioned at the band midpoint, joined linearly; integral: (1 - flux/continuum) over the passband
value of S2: 0.2 Angstrom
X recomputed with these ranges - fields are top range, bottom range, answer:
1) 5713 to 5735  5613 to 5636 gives 1.12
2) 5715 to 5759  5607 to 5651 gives 1.10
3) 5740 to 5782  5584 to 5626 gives 1.11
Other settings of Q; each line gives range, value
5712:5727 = 34.2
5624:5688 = 32.7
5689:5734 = 33.7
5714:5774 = 34.2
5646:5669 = 32.7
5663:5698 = 33.2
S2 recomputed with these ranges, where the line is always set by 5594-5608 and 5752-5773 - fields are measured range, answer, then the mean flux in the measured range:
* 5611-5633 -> 0.4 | 32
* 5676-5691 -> -0.3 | 33.7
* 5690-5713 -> 0.3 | 32.8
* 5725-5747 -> -0.7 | 34.6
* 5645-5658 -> 0.0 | 32.7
